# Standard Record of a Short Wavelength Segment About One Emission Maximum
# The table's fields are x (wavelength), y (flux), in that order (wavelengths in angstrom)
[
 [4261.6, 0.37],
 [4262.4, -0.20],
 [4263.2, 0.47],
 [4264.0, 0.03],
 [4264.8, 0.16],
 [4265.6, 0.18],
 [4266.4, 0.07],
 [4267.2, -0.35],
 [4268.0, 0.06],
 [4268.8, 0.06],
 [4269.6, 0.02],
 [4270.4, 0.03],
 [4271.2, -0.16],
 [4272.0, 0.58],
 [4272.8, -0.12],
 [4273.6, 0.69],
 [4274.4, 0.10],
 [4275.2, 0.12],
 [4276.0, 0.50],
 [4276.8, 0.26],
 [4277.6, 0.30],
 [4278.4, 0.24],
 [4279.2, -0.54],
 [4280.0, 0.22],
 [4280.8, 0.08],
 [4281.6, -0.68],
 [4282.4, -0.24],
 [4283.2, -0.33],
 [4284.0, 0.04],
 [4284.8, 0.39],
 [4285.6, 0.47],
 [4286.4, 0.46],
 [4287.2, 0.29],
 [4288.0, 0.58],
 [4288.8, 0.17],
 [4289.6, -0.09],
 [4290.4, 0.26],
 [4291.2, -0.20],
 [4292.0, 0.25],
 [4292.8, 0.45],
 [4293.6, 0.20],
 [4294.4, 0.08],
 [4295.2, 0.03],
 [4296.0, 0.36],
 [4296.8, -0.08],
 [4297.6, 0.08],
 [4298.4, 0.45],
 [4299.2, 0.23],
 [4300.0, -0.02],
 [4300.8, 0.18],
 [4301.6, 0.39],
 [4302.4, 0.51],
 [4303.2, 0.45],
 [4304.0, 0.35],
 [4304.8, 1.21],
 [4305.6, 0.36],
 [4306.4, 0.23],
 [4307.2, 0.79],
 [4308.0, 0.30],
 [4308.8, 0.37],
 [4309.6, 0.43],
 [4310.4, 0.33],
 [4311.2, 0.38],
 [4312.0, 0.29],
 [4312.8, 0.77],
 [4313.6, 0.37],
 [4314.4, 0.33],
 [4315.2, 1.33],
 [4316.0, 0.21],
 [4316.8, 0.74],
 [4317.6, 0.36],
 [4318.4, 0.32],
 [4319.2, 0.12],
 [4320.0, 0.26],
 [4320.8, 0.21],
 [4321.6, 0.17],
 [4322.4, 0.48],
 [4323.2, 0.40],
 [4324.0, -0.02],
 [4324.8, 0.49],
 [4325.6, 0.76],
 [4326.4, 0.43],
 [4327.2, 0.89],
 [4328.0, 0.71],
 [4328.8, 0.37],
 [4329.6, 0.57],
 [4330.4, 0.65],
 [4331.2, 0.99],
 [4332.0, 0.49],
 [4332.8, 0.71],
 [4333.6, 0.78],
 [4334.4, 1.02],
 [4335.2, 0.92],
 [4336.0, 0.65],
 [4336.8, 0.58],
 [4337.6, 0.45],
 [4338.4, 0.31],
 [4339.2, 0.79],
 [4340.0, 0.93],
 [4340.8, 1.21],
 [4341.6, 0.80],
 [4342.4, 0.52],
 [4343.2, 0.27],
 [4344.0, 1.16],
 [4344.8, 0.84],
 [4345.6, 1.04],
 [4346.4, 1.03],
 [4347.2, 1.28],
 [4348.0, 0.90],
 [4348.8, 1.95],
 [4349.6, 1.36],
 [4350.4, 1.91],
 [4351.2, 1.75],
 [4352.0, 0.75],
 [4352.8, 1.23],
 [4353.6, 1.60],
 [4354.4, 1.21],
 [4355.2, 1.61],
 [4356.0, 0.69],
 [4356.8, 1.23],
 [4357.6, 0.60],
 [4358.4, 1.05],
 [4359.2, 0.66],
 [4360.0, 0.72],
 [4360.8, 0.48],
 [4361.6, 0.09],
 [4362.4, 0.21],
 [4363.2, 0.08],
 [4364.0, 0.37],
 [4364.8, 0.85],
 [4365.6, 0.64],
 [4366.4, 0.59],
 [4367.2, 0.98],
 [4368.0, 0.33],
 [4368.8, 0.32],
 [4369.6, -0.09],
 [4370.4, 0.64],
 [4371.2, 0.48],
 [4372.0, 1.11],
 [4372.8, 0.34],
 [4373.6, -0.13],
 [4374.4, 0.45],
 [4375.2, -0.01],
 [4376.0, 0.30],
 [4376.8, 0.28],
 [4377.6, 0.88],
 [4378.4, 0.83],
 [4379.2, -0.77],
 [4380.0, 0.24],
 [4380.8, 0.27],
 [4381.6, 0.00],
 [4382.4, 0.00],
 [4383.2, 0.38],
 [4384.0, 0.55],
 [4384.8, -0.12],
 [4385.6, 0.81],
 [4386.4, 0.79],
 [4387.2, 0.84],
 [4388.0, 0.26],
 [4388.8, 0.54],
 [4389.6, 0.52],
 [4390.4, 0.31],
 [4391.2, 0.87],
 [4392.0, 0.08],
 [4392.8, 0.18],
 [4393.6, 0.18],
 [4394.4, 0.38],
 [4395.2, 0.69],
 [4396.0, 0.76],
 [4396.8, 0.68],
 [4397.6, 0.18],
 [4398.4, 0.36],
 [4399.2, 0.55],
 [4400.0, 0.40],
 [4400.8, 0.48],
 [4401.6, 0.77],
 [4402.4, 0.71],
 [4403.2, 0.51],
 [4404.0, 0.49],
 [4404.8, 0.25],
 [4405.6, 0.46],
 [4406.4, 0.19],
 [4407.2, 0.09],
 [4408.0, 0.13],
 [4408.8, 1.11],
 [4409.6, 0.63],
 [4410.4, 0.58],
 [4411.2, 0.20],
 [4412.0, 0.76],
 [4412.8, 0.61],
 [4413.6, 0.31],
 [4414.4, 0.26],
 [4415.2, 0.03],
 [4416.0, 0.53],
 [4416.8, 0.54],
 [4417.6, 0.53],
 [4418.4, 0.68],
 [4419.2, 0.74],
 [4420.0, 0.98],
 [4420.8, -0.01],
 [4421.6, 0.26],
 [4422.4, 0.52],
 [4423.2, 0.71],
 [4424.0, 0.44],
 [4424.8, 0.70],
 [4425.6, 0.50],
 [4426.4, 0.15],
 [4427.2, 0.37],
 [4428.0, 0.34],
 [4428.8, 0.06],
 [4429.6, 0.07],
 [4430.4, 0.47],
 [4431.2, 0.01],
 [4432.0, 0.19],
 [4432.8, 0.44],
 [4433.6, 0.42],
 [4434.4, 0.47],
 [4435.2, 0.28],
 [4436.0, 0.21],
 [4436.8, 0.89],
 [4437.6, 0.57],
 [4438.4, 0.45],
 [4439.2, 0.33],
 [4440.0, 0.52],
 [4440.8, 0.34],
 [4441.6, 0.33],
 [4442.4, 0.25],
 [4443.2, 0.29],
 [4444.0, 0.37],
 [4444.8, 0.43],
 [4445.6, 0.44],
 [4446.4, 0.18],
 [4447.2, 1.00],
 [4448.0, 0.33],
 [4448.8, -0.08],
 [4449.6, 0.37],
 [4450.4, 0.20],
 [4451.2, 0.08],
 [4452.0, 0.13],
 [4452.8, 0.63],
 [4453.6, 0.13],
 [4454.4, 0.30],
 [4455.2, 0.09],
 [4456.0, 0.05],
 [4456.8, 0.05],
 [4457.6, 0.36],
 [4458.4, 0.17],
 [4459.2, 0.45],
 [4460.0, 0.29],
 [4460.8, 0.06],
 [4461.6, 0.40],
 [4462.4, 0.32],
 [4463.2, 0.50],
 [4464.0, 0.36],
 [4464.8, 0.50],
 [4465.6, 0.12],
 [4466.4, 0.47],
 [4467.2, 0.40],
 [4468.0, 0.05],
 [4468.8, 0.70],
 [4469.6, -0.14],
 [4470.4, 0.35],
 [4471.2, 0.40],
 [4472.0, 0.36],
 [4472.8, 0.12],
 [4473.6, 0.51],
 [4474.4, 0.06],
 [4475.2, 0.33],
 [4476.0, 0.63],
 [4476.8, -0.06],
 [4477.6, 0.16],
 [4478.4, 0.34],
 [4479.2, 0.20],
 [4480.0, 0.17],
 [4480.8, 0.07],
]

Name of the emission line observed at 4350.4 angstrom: Lyman alpha 1216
